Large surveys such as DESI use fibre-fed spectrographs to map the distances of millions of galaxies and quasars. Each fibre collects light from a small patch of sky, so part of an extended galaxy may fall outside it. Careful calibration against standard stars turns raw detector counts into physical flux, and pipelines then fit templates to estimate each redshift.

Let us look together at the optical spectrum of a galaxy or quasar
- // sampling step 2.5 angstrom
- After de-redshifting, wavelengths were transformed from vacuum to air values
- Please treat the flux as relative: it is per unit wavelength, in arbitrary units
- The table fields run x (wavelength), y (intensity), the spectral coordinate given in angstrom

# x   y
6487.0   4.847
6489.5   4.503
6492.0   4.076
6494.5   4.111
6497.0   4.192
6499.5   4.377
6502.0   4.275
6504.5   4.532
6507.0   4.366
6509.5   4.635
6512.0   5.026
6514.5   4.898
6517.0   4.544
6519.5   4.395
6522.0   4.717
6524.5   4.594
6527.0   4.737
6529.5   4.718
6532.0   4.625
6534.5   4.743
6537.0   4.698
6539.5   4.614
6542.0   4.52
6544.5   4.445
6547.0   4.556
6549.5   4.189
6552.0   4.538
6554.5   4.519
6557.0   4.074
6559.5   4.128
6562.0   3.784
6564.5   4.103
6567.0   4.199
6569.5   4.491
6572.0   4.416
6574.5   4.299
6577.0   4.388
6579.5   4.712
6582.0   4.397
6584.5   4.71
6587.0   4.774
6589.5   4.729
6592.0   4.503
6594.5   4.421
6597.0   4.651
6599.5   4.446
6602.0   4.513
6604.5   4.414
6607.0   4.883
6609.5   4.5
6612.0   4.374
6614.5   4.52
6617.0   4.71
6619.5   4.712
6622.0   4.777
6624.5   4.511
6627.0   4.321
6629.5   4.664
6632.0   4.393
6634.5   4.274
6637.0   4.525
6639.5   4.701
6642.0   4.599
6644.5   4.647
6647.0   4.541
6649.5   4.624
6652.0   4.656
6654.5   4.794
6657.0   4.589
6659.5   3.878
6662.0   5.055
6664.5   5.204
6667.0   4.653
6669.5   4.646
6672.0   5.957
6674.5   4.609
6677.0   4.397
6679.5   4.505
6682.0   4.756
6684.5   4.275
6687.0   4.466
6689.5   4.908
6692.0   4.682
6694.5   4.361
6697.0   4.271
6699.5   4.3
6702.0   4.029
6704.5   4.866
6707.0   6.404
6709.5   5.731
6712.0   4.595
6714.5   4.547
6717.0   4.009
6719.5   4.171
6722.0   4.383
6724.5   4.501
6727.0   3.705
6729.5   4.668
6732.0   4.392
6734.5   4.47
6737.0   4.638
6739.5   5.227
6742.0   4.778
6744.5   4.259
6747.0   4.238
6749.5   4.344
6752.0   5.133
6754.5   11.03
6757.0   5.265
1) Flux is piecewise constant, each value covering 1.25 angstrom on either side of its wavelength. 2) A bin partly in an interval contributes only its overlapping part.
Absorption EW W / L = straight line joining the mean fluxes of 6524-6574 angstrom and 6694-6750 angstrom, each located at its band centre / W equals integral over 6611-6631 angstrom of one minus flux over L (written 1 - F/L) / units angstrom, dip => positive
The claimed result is -0.39 angstrom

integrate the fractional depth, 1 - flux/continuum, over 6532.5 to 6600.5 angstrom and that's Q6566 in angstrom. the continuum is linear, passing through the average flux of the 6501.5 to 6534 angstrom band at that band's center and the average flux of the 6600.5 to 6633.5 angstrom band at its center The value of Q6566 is 2.2 angstrom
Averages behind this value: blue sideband 4.63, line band 4.45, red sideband 4.56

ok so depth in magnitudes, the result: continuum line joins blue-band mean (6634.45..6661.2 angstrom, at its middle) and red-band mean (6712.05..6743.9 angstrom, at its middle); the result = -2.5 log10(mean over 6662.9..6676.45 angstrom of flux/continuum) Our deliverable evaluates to -0.105 mag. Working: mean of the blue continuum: 4.55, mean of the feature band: 4.98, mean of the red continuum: 4.46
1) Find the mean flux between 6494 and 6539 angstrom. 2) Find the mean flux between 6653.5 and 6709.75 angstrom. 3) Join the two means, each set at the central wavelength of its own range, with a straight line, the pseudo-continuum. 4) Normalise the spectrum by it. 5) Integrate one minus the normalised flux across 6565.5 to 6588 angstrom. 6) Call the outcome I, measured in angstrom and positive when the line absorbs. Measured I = 0.75 angstrom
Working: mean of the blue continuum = 4.57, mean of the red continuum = 4.74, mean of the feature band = 4.48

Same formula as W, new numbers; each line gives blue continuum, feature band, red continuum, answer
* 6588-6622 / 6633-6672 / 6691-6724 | -0.52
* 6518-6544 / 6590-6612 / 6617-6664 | 0.30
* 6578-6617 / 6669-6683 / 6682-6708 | -0.58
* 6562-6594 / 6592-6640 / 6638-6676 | 0.51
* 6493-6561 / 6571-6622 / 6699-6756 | 0.90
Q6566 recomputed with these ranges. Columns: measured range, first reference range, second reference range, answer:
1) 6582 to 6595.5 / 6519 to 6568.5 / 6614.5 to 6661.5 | -0.33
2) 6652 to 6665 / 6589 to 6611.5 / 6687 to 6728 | -0.28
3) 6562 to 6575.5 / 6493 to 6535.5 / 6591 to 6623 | 0.92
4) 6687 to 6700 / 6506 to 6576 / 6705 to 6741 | 0.38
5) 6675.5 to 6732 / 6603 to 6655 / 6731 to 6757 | 5.08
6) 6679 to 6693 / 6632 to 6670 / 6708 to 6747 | -0.06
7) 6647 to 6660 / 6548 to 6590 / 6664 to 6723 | 0.12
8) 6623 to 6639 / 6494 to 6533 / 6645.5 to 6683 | 0.76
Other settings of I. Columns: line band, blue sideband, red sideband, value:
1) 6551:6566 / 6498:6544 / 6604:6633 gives 1.3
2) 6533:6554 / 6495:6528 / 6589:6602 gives 0.0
